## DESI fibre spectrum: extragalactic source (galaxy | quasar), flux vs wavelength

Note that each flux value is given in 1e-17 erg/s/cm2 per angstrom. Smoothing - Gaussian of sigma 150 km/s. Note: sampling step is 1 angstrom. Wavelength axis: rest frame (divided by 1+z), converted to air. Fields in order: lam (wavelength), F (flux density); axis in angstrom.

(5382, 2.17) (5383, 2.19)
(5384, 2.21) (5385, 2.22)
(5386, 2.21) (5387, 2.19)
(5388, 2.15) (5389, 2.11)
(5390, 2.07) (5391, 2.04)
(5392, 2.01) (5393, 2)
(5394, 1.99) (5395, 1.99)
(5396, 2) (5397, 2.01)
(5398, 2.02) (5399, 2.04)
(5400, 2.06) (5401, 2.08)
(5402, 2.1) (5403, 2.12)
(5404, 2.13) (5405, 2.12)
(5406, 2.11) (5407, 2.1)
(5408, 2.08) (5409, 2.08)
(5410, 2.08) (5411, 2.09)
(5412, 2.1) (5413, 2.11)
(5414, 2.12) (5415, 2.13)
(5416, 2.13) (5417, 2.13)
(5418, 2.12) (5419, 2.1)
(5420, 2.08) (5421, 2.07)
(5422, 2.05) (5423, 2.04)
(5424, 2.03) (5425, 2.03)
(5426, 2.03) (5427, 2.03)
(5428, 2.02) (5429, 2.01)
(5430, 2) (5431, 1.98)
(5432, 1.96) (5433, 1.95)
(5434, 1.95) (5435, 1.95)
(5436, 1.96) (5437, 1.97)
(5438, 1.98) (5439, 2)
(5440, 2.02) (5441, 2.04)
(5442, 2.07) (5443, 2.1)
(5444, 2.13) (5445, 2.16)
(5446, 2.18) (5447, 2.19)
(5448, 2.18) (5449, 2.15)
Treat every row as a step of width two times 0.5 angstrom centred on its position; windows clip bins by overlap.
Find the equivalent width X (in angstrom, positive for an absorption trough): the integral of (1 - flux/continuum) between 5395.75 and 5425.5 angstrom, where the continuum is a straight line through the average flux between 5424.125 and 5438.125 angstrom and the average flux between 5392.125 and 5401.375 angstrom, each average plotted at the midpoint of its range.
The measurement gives -1.12 angstrom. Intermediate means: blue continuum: 2.02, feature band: 2.08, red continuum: 1.99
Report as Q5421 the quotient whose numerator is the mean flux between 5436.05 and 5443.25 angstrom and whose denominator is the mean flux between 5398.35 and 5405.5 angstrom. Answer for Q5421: 0.97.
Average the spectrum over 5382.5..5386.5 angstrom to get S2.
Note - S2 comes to 2.21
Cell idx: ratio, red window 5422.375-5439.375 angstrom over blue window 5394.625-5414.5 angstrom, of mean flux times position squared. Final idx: 0.97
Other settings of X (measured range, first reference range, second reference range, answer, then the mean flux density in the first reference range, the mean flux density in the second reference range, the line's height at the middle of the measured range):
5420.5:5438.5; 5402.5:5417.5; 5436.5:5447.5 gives 0.76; 2.11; 2.08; 2.09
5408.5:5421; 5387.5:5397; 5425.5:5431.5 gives -0.51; 2.04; 2.01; 2.02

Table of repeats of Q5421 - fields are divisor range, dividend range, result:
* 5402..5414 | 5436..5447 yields 0.98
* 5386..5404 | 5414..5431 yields 1.00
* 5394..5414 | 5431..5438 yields 0.95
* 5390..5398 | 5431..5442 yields 0.99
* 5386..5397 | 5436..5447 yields 1.00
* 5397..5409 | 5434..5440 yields 0.95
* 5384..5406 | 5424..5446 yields 0.97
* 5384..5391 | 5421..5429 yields 0.94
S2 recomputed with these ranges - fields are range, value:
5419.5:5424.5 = 2.05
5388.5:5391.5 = 2.07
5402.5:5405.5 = 2.12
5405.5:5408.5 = 2.1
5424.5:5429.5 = 2.02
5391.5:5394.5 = 2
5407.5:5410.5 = 2.08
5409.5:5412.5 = 2.09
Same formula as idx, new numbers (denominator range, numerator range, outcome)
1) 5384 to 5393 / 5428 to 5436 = 0.94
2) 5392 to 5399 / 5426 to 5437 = 1.00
